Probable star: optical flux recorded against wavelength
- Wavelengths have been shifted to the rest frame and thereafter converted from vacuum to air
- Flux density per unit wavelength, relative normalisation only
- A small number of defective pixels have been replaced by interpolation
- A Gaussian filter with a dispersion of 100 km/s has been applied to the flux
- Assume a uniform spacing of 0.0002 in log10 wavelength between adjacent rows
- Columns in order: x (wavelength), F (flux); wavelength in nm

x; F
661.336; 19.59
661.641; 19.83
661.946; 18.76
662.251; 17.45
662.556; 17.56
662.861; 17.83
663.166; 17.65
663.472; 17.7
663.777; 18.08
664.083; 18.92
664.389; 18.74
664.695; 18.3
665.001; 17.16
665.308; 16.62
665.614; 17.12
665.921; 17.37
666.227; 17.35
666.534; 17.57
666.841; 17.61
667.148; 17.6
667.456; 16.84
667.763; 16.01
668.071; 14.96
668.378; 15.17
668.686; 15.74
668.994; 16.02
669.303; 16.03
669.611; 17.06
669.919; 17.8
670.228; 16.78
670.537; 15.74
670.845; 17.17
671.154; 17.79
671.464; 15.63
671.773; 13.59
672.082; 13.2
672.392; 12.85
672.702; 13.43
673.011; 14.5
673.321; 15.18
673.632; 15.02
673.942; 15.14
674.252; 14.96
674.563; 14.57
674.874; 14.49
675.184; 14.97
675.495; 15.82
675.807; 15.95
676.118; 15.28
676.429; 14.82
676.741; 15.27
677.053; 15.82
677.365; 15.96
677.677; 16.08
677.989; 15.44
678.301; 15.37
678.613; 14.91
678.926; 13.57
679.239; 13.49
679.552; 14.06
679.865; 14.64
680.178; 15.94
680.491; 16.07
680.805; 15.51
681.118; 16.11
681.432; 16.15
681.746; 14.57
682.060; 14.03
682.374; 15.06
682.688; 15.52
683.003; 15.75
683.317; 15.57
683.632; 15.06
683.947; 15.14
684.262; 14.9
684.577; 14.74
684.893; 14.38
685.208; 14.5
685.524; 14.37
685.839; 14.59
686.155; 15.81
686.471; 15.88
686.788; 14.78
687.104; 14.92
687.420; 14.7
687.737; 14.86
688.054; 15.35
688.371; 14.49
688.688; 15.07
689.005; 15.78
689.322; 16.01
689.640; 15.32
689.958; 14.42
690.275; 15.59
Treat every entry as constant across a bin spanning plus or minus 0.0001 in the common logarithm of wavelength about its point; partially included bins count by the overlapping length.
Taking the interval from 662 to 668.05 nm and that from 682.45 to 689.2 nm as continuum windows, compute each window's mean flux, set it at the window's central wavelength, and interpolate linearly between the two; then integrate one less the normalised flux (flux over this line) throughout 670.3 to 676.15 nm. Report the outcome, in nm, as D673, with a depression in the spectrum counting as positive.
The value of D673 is 0.53 nm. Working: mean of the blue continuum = 17.5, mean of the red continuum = 15.1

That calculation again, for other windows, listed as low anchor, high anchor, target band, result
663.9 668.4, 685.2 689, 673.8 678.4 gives 0.24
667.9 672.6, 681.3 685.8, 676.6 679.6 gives 0.05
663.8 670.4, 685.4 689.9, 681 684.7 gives 0.08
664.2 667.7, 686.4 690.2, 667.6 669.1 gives 0.14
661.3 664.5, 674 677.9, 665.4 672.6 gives 0.31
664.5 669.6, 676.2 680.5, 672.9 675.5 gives 0.13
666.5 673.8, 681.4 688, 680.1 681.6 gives -0.07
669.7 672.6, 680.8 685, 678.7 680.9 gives 0.08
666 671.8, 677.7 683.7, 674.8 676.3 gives 0.04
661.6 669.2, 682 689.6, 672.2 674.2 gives 0.25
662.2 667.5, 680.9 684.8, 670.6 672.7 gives 0.22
